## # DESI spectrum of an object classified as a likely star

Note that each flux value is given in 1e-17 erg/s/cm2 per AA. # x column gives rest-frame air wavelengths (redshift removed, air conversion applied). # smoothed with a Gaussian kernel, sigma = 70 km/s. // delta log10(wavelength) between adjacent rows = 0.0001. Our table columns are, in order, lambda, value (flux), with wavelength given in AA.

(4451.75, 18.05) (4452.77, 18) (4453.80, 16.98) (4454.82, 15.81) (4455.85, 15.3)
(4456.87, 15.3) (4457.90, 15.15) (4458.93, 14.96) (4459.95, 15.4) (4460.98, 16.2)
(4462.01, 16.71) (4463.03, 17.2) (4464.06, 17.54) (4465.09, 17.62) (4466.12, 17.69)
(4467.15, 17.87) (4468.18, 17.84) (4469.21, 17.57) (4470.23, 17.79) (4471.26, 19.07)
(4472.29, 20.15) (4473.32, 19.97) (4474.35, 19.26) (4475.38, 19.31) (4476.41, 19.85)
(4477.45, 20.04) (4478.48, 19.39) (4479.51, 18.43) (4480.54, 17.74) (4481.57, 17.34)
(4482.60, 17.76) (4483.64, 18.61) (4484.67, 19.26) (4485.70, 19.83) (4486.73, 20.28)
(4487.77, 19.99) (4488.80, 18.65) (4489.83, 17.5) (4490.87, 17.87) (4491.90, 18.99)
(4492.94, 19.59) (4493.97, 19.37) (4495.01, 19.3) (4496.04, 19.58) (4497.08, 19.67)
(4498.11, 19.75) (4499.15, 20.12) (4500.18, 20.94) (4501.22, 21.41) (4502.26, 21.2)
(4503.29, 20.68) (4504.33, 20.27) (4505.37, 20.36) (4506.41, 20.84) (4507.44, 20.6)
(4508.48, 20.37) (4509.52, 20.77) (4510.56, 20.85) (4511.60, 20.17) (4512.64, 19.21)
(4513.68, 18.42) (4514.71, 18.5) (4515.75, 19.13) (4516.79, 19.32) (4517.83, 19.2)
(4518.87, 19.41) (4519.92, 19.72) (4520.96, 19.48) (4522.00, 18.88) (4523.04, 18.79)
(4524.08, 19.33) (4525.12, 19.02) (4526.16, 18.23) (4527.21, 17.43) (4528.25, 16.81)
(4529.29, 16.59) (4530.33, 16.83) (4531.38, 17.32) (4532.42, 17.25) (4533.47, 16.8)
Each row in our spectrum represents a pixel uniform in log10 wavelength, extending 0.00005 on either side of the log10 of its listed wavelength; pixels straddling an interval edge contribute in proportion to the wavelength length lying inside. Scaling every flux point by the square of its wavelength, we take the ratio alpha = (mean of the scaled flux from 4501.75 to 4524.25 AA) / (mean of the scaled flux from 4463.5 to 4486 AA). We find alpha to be 1.1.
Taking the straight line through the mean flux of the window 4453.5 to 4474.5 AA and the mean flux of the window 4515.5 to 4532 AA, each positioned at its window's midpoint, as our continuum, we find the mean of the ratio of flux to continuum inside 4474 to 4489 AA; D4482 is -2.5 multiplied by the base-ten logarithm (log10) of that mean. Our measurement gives -0.09 mag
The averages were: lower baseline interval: 17.2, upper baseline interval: 18.4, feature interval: 19.1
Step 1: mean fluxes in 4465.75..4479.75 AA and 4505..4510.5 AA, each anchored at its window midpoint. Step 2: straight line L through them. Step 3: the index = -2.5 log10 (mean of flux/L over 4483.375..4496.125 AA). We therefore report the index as 0.033 mag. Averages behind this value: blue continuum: 18.9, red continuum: 20.6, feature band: 19.1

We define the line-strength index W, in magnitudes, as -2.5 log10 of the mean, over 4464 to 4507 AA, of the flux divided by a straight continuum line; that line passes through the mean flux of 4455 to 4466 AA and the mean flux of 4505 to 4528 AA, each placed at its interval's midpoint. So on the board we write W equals -0.09 mag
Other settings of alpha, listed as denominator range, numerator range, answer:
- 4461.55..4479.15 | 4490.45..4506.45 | 1.09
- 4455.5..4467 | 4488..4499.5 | 1.19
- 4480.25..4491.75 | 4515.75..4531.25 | 1.01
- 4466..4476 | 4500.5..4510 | 1.12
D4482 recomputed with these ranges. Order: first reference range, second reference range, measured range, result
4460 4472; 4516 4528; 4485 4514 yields -0.09 mag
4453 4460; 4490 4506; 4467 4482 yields -0.08 mag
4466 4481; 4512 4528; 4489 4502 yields -0.04 mag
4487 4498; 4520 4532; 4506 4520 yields -0.07 mag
